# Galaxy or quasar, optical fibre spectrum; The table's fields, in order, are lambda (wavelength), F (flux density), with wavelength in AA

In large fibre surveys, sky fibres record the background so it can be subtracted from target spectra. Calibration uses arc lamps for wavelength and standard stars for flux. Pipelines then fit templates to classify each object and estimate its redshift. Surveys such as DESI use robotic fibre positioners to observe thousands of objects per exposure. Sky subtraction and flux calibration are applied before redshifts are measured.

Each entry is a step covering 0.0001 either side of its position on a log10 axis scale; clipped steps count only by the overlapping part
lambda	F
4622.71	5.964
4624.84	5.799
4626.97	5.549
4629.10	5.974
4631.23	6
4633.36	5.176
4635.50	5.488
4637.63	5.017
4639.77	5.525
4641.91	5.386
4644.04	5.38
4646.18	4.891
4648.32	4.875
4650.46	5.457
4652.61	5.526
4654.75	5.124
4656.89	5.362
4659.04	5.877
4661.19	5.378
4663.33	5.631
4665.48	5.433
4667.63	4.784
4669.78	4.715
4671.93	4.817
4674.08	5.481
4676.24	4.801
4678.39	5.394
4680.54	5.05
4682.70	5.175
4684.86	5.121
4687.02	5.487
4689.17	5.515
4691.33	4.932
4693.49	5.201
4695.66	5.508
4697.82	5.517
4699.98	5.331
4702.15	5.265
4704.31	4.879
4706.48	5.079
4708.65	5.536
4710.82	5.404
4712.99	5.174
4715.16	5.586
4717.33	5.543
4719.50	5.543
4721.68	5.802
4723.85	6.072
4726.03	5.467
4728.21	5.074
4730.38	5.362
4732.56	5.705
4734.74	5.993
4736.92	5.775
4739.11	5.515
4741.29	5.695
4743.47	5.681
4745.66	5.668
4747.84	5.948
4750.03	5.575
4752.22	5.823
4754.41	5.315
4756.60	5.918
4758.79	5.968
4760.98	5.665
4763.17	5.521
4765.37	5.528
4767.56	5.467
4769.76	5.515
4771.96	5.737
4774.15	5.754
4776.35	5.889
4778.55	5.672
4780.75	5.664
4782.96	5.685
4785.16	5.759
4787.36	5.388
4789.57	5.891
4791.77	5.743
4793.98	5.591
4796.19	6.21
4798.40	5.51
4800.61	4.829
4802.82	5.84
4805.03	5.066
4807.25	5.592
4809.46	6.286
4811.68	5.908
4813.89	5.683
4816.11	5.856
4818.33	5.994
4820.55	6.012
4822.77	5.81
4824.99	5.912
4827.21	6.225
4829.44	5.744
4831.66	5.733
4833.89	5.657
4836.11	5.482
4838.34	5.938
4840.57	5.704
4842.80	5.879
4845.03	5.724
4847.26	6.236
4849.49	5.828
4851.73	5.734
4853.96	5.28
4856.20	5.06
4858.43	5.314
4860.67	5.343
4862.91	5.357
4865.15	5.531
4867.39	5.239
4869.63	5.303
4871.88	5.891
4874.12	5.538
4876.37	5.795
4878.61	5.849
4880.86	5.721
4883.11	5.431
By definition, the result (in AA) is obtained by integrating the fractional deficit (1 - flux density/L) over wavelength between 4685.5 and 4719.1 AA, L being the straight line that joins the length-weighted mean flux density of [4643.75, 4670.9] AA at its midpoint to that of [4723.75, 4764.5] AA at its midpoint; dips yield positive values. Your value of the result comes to 0.8 AA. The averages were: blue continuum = 5.26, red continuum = 5.66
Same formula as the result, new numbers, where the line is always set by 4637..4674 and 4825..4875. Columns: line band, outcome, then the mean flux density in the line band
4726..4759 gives -1.4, 5.65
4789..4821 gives -1.0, 5.73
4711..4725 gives -0.6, 5.61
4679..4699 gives 0.1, 5.28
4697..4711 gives 0.2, 5.27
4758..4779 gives -0.7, 5.67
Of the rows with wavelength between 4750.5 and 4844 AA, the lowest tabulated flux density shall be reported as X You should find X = 4.829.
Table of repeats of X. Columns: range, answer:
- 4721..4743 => 5.074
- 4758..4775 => 5.467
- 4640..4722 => 4.715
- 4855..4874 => 5.06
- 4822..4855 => 5.28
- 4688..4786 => 4.879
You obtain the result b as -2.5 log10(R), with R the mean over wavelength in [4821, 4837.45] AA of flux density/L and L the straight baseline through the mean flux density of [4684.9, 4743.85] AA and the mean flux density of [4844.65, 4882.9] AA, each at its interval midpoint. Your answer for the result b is -0.05 mag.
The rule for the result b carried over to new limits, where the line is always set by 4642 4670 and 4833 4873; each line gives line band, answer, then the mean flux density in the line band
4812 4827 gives -0.07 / 5.9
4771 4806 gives -0.03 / 5.64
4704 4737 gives -0.02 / 5.51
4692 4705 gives 0.01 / 5.28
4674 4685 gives 0.04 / 5.14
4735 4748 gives -0.06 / 5.72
